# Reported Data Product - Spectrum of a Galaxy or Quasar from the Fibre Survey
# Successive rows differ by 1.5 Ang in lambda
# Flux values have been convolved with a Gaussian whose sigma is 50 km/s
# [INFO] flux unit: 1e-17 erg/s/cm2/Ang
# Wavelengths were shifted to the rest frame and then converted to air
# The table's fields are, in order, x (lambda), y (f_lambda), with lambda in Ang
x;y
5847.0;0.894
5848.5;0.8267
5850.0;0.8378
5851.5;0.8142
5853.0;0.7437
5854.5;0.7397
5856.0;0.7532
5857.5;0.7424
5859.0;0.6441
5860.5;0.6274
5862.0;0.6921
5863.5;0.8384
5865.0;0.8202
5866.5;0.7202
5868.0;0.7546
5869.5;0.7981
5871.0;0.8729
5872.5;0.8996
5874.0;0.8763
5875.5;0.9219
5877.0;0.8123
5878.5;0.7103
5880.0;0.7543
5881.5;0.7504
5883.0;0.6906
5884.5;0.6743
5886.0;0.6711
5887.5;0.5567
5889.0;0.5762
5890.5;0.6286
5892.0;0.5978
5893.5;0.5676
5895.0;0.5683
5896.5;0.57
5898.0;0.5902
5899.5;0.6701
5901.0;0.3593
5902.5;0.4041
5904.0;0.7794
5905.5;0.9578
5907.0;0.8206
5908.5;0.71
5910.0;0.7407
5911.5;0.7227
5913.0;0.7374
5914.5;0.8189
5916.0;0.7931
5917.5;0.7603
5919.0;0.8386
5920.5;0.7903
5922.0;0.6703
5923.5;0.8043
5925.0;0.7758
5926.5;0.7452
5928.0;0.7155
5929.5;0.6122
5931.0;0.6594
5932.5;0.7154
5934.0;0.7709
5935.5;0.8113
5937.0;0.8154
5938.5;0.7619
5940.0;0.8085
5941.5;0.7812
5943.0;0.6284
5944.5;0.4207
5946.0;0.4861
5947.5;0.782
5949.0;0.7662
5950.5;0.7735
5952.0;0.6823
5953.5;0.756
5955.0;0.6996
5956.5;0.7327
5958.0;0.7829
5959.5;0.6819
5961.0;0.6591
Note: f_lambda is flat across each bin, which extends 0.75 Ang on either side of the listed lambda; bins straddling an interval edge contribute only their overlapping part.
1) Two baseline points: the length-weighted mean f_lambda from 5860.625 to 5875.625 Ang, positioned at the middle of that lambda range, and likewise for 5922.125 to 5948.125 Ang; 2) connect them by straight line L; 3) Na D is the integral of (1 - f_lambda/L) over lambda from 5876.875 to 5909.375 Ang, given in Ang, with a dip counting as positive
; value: 5.0 Ang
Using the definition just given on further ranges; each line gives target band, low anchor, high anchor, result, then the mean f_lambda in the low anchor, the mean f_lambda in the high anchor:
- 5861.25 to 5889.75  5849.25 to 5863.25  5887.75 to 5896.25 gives -4.4 Ang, 0.737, 0.585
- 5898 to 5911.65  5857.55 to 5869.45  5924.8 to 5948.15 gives 0.7 Ang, 0.733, 0.704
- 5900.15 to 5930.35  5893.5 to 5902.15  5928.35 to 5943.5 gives -4.5 Ang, 0.546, 0.738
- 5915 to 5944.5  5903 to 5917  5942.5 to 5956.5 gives -0.7 Ang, 0.779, 0.67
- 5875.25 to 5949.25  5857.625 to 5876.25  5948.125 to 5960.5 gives 5.8 Ang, 0.787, 0.733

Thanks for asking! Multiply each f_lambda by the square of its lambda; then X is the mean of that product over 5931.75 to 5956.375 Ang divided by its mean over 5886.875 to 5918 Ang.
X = 1.1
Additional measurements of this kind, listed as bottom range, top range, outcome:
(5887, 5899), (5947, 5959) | 1.30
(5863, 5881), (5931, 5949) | 0.89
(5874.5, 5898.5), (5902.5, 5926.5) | 1.16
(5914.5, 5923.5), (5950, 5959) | 0.96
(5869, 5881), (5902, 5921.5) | 0.93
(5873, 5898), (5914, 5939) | 1.12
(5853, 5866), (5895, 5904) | 0.75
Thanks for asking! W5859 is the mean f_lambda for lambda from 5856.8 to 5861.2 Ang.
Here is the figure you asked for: 0.671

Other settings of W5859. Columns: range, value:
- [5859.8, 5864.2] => 0.719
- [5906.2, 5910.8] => 0.759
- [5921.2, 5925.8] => 0.751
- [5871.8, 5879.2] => 0.845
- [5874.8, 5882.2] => 0.789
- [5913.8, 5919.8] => 0.802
